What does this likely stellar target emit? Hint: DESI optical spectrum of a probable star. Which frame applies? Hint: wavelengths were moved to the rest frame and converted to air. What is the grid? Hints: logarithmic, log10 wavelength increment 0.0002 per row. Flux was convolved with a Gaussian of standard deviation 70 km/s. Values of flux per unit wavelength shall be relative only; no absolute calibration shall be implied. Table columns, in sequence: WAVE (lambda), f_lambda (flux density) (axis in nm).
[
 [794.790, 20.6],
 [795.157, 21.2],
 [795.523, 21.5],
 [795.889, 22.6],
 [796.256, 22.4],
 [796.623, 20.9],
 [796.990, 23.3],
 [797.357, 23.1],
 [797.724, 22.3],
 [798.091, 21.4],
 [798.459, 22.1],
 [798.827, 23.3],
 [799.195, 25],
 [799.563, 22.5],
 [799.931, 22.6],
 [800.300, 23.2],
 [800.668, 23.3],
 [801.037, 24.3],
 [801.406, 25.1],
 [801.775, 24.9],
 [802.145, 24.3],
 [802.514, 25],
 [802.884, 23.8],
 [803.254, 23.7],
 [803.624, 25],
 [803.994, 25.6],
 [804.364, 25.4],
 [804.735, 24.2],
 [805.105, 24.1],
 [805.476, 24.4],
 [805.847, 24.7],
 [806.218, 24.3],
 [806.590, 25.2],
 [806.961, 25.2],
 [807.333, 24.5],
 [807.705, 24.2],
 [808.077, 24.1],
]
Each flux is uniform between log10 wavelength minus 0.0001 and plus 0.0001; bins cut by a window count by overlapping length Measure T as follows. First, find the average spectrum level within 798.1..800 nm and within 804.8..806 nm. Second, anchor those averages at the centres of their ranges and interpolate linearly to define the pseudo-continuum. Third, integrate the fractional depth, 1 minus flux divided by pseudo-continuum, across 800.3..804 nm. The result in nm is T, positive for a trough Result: -0.11 nm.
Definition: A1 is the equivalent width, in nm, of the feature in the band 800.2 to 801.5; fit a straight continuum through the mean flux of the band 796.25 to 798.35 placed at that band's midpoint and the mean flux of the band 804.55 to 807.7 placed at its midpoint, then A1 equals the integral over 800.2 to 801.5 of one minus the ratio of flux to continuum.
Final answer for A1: -0.04 nm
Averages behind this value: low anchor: 22.2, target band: 24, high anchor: 24.6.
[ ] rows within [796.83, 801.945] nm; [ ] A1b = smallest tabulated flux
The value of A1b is 21.4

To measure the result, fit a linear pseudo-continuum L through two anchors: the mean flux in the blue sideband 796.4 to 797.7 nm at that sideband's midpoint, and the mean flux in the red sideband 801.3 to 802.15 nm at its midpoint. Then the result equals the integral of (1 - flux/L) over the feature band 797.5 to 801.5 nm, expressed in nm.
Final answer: 0.09 nm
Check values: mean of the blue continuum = 22.4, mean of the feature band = 23.2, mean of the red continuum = 24.8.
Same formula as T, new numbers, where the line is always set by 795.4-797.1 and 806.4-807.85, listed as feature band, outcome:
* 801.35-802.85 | -0.07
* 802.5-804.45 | -0.07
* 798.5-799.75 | -0.03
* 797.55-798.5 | 0.03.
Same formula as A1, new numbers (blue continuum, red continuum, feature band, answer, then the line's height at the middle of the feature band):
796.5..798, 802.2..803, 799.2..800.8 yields 0.022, 23.5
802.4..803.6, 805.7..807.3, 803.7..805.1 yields -0.027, 24.5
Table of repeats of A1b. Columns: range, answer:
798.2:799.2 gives 22.1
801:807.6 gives 23.7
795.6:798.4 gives 20.9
